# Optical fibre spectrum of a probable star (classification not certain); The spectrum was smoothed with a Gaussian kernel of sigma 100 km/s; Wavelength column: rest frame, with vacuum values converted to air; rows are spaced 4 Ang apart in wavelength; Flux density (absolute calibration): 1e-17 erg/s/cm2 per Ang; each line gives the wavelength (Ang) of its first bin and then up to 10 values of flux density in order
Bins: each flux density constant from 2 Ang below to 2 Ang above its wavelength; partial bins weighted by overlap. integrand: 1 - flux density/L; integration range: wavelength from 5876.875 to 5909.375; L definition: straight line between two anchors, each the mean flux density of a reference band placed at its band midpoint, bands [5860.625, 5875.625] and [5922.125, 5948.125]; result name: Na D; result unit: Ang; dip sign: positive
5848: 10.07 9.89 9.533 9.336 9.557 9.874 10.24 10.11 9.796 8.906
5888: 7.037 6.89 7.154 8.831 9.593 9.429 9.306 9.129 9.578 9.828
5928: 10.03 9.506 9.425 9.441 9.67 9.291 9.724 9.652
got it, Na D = 4.25 Ang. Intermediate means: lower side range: 9.86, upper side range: 9.62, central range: 8.49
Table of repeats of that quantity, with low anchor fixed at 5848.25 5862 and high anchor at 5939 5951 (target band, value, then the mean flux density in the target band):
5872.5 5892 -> 1.5 Ang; 8.85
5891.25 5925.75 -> 2.3 Ang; 8.92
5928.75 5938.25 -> 0.0 Ang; 9.54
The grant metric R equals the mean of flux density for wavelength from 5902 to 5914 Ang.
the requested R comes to 9.44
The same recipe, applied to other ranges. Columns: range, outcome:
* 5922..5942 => 9.65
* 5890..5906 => 8.12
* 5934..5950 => 9.46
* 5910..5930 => 9.57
